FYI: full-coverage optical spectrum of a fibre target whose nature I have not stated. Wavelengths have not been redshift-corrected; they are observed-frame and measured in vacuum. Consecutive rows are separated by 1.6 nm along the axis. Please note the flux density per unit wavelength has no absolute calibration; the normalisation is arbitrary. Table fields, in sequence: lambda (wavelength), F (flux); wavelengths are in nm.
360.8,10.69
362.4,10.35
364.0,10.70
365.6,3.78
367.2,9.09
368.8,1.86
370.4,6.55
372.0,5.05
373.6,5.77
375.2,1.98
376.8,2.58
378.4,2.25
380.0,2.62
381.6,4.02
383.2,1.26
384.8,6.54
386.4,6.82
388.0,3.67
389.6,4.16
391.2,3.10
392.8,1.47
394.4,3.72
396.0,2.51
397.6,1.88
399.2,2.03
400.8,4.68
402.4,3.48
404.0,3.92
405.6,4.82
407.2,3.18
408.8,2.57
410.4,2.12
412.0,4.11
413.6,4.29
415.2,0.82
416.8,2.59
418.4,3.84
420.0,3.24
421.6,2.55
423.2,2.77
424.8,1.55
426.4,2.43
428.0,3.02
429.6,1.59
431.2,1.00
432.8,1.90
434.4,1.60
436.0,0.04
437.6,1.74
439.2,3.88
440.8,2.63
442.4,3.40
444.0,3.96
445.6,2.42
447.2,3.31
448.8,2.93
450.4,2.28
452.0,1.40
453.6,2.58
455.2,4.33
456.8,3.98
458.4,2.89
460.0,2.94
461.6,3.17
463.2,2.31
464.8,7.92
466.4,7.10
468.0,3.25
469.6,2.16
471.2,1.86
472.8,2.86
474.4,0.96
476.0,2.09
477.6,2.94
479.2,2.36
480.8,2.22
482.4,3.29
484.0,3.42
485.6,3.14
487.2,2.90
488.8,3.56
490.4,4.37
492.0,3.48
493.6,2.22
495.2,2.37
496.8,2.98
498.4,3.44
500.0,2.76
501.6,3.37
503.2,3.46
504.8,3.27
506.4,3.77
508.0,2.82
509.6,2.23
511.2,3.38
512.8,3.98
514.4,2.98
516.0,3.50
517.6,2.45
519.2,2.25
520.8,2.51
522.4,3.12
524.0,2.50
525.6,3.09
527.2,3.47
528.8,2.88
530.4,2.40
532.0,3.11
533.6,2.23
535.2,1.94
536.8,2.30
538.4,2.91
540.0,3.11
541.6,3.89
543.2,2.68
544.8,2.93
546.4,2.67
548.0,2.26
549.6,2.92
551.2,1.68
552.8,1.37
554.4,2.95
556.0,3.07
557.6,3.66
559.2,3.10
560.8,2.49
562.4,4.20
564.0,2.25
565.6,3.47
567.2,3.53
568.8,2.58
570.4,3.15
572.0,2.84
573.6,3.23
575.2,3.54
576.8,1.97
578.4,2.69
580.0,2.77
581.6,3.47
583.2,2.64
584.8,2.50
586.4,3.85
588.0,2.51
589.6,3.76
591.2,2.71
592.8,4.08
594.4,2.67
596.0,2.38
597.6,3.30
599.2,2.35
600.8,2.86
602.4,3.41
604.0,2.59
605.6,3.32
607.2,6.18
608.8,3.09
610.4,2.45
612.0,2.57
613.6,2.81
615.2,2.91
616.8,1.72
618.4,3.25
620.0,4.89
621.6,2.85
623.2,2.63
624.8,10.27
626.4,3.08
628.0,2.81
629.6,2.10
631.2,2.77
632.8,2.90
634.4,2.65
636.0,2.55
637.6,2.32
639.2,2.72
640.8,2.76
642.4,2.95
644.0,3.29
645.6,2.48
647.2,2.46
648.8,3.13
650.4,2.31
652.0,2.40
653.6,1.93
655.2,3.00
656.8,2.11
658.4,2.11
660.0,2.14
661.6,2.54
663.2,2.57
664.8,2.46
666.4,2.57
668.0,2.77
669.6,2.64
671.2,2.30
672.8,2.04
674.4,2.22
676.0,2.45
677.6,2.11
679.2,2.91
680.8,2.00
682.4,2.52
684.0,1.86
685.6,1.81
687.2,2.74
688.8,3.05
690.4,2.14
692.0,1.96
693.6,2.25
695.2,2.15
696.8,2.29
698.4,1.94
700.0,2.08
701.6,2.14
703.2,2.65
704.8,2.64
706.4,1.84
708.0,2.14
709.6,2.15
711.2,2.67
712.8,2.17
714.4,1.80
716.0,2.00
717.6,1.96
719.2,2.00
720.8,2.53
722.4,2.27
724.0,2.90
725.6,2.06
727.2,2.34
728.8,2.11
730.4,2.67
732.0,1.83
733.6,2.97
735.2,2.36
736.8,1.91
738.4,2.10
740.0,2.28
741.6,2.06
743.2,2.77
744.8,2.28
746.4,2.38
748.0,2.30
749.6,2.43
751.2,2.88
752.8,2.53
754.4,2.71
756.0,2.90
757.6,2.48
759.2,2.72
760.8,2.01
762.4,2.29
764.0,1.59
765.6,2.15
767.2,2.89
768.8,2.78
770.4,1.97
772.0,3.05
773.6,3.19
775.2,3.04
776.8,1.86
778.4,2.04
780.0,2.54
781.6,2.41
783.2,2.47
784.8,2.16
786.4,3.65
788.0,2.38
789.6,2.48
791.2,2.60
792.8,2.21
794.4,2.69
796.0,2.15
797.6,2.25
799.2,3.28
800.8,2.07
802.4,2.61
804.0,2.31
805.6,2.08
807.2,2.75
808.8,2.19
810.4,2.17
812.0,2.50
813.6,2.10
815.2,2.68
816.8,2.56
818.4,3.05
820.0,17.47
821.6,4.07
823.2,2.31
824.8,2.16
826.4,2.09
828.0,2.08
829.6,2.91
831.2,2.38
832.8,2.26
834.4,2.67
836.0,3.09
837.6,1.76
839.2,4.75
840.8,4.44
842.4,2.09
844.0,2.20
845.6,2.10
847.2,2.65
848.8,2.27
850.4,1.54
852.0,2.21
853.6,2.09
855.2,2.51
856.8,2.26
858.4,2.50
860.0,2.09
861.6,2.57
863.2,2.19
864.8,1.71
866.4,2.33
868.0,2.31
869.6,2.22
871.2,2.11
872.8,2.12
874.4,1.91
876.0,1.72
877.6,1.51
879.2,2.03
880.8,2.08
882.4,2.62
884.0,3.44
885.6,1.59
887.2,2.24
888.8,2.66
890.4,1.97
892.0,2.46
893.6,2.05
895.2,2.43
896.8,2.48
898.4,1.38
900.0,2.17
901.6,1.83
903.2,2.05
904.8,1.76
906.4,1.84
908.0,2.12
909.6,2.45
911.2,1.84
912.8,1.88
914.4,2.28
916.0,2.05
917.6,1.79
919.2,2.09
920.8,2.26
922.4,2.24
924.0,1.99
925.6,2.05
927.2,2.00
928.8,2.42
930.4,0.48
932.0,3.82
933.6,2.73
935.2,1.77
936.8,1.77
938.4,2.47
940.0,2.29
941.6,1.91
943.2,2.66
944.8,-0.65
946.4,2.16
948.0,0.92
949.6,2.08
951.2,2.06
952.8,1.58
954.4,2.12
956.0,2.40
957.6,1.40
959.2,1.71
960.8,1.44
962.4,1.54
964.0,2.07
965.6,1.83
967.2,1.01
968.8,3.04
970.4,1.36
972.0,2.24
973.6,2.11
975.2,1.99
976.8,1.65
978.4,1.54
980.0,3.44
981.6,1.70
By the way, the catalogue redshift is 0.25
